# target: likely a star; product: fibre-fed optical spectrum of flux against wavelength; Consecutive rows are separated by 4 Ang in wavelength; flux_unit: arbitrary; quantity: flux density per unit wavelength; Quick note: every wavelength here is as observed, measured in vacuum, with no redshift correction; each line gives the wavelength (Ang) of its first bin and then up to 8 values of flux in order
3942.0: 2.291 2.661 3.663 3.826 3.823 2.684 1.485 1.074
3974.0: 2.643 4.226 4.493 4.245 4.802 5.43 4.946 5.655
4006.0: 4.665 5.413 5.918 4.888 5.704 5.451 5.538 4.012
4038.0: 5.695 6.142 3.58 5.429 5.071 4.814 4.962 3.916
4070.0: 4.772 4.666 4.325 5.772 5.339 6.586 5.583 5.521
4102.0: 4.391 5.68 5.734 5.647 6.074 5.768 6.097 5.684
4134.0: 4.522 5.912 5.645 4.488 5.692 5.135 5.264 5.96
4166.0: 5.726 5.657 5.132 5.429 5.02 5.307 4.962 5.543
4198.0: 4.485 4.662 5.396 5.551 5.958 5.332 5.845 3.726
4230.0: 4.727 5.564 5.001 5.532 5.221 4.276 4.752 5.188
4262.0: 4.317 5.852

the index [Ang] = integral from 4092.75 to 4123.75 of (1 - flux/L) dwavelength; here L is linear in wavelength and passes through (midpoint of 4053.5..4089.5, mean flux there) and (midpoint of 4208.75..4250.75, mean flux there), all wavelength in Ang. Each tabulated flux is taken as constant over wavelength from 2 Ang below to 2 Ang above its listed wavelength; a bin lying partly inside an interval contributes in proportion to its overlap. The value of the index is -3.57 Ang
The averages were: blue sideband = 4.91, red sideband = 5.18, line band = 5.55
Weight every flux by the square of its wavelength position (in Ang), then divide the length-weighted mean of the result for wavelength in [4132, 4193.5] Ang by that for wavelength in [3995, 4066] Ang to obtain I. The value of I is 1.11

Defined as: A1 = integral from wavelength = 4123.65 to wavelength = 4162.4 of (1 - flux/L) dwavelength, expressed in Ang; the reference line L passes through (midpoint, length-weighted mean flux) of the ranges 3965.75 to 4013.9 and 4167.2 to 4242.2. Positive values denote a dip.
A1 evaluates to -3.88 Ang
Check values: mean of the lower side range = 4.26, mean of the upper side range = 5.2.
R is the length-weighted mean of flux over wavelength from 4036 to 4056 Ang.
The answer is 5.18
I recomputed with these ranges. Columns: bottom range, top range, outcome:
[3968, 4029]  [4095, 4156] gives 1.25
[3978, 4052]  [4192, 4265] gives 1.10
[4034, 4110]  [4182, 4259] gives 1.07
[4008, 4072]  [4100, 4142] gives 1.14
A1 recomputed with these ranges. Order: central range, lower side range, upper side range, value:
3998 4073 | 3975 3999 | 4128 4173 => -3.87 Ang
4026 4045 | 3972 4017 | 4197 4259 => -1.73 Ang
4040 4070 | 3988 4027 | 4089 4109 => 3.11 Ang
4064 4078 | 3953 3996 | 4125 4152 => 0.60 Ang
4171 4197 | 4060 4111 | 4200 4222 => 0.71 Ang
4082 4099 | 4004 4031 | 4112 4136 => -0.69 Ang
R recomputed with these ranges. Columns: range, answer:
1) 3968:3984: 3.11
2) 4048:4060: 5.1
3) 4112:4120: 5.86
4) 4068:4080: 4.59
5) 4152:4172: 5.55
